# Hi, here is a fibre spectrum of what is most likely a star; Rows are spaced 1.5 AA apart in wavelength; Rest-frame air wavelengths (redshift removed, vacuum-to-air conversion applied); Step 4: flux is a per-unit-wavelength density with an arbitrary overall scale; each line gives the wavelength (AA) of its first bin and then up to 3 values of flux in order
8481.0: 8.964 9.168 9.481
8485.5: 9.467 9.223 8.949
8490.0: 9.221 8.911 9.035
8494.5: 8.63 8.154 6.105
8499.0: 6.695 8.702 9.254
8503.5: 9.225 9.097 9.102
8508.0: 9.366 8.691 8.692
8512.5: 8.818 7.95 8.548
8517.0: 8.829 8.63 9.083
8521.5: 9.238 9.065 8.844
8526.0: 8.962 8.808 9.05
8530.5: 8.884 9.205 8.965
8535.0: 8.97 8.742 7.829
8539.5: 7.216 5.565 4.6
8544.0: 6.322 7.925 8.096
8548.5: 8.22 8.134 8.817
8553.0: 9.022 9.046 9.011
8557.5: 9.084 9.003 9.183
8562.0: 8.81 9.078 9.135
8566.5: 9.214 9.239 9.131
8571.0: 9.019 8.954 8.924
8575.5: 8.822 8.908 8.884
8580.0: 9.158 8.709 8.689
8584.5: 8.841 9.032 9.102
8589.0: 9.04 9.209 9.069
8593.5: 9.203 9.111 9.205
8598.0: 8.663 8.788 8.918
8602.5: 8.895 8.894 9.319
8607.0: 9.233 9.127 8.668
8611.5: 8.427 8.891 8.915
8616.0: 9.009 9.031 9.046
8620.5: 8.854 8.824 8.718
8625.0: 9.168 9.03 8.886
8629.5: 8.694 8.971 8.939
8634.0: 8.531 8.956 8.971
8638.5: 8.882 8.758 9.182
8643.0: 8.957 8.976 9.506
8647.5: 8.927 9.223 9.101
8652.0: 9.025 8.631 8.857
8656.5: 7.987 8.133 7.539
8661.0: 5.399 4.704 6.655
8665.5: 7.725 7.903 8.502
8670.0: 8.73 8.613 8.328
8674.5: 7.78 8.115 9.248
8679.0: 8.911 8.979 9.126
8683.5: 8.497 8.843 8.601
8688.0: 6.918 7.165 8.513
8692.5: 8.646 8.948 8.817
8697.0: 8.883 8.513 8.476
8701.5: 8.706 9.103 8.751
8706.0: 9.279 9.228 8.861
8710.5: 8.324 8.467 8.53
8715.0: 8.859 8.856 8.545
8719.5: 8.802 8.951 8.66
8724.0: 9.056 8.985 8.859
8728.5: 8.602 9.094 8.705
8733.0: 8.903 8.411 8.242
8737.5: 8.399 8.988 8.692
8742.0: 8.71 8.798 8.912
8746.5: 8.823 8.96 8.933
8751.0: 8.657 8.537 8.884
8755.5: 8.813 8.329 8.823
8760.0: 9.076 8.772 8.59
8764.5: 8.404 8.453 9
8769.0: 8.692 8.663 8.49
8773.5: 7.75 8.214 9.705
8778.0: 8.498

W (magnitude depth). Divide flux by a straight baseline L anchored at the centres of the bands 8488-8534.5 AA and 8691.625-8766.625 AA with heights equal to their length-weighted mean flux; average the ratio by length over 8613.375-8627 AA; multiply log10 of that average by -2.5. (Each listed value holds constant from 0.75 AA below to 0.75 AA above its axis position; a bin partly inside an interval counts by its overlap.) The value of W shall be -0.03 mag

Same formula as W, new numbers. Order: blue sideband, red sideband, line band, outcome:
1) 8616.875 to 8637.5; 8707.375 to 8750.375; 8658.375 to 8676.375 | 0.18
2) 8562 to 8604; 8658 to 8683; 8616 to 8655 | -0.08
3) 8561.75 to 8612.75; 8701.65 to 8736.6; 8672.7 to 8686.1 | 0.02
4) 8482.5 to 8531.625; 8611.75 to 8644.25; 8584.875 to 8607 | -0.02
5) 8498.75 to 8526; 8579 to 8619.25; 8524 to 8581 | 0.04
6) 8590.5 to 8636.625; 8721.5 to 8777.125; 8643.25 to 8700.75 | 0.07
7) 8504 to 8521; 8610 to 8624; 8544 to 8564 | 0.02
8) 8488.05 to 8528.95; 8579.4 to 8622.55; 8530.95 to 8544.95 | 0.17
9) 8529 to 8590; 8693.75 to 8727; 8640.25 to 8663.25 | 0.05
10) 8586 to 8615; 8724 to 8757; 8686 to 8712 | 0.03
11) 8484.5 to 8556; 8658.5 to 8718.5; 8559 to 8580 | -0.07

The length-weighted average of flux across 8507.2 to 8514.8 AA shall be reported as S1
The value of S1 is 8.7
